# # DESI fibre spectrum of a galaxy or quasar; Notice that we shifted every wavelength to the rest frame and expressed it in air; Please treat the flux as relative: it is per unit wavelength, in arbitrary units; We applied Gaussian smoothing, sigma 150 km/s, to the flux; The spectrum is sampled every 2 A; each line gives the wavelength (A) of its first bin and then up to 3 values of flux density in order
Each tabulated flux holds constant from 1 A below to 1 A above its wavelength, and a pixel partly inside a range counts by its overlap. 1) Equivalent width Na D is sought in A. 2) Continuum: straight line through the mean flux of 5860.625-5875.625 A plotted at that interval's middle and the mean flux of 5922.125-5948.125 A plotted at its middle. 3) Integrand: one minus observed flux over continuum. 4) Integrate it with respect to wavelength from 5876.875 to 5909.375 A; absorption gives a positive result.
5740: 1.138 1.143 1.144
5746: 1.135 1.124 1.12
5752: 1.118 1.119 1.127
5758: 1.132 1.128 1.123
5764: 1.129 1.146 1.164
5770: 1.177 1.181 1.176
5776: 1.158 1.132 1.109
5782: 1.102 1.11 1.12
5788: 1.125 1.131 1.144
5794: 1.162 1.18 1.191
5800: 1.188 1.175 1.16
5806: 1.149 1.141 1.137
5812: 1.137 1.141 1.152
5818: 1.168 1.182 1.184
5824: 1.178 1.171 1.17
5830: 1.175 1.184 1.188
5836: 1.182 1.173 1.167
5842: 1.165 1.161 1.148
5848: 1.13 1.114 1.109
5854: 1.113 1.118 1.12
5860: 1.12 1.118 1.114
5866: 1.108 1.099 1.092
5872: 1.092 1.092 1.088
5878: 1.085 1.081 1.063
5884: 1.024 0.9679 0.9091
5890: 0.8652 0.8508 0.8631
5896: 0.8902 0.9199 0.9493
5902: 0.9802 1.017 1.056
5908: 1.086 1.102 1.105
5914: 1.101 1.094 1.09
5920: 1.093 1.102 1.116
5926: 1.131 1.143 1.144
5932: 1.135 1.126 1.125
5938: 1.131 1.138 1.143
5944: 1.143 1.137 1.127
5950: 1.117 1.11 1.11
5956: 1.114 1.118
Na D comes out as 3.97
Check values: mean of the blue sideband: 1.1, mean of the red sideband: 1.13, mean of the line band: 0.977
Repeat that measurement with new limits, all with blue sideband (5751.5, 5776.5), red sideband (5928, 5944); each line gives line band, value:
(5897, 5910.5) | 1.5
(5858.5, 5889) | 1.8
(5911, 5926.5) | 0.5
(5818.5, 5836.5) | -0.6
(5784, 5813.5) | -0.2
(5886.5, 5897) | 2.4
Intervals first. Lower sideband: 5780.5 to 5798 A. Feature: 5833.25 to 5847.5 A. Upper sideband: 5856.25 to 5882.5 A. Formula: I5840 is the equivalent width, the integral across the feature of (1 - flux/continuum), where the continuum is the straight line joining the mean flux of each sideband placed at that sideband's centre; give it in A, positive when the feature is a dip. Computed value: -0.70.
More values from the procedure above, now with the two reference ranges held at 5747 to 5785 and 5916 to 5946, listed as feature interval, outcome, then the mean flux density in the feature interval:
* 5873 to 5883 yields 0.4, 1.08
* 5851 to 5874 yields 0.4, 1.11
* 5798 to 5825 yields -0.7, 1.16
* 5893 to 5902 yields 1.7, 0.914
